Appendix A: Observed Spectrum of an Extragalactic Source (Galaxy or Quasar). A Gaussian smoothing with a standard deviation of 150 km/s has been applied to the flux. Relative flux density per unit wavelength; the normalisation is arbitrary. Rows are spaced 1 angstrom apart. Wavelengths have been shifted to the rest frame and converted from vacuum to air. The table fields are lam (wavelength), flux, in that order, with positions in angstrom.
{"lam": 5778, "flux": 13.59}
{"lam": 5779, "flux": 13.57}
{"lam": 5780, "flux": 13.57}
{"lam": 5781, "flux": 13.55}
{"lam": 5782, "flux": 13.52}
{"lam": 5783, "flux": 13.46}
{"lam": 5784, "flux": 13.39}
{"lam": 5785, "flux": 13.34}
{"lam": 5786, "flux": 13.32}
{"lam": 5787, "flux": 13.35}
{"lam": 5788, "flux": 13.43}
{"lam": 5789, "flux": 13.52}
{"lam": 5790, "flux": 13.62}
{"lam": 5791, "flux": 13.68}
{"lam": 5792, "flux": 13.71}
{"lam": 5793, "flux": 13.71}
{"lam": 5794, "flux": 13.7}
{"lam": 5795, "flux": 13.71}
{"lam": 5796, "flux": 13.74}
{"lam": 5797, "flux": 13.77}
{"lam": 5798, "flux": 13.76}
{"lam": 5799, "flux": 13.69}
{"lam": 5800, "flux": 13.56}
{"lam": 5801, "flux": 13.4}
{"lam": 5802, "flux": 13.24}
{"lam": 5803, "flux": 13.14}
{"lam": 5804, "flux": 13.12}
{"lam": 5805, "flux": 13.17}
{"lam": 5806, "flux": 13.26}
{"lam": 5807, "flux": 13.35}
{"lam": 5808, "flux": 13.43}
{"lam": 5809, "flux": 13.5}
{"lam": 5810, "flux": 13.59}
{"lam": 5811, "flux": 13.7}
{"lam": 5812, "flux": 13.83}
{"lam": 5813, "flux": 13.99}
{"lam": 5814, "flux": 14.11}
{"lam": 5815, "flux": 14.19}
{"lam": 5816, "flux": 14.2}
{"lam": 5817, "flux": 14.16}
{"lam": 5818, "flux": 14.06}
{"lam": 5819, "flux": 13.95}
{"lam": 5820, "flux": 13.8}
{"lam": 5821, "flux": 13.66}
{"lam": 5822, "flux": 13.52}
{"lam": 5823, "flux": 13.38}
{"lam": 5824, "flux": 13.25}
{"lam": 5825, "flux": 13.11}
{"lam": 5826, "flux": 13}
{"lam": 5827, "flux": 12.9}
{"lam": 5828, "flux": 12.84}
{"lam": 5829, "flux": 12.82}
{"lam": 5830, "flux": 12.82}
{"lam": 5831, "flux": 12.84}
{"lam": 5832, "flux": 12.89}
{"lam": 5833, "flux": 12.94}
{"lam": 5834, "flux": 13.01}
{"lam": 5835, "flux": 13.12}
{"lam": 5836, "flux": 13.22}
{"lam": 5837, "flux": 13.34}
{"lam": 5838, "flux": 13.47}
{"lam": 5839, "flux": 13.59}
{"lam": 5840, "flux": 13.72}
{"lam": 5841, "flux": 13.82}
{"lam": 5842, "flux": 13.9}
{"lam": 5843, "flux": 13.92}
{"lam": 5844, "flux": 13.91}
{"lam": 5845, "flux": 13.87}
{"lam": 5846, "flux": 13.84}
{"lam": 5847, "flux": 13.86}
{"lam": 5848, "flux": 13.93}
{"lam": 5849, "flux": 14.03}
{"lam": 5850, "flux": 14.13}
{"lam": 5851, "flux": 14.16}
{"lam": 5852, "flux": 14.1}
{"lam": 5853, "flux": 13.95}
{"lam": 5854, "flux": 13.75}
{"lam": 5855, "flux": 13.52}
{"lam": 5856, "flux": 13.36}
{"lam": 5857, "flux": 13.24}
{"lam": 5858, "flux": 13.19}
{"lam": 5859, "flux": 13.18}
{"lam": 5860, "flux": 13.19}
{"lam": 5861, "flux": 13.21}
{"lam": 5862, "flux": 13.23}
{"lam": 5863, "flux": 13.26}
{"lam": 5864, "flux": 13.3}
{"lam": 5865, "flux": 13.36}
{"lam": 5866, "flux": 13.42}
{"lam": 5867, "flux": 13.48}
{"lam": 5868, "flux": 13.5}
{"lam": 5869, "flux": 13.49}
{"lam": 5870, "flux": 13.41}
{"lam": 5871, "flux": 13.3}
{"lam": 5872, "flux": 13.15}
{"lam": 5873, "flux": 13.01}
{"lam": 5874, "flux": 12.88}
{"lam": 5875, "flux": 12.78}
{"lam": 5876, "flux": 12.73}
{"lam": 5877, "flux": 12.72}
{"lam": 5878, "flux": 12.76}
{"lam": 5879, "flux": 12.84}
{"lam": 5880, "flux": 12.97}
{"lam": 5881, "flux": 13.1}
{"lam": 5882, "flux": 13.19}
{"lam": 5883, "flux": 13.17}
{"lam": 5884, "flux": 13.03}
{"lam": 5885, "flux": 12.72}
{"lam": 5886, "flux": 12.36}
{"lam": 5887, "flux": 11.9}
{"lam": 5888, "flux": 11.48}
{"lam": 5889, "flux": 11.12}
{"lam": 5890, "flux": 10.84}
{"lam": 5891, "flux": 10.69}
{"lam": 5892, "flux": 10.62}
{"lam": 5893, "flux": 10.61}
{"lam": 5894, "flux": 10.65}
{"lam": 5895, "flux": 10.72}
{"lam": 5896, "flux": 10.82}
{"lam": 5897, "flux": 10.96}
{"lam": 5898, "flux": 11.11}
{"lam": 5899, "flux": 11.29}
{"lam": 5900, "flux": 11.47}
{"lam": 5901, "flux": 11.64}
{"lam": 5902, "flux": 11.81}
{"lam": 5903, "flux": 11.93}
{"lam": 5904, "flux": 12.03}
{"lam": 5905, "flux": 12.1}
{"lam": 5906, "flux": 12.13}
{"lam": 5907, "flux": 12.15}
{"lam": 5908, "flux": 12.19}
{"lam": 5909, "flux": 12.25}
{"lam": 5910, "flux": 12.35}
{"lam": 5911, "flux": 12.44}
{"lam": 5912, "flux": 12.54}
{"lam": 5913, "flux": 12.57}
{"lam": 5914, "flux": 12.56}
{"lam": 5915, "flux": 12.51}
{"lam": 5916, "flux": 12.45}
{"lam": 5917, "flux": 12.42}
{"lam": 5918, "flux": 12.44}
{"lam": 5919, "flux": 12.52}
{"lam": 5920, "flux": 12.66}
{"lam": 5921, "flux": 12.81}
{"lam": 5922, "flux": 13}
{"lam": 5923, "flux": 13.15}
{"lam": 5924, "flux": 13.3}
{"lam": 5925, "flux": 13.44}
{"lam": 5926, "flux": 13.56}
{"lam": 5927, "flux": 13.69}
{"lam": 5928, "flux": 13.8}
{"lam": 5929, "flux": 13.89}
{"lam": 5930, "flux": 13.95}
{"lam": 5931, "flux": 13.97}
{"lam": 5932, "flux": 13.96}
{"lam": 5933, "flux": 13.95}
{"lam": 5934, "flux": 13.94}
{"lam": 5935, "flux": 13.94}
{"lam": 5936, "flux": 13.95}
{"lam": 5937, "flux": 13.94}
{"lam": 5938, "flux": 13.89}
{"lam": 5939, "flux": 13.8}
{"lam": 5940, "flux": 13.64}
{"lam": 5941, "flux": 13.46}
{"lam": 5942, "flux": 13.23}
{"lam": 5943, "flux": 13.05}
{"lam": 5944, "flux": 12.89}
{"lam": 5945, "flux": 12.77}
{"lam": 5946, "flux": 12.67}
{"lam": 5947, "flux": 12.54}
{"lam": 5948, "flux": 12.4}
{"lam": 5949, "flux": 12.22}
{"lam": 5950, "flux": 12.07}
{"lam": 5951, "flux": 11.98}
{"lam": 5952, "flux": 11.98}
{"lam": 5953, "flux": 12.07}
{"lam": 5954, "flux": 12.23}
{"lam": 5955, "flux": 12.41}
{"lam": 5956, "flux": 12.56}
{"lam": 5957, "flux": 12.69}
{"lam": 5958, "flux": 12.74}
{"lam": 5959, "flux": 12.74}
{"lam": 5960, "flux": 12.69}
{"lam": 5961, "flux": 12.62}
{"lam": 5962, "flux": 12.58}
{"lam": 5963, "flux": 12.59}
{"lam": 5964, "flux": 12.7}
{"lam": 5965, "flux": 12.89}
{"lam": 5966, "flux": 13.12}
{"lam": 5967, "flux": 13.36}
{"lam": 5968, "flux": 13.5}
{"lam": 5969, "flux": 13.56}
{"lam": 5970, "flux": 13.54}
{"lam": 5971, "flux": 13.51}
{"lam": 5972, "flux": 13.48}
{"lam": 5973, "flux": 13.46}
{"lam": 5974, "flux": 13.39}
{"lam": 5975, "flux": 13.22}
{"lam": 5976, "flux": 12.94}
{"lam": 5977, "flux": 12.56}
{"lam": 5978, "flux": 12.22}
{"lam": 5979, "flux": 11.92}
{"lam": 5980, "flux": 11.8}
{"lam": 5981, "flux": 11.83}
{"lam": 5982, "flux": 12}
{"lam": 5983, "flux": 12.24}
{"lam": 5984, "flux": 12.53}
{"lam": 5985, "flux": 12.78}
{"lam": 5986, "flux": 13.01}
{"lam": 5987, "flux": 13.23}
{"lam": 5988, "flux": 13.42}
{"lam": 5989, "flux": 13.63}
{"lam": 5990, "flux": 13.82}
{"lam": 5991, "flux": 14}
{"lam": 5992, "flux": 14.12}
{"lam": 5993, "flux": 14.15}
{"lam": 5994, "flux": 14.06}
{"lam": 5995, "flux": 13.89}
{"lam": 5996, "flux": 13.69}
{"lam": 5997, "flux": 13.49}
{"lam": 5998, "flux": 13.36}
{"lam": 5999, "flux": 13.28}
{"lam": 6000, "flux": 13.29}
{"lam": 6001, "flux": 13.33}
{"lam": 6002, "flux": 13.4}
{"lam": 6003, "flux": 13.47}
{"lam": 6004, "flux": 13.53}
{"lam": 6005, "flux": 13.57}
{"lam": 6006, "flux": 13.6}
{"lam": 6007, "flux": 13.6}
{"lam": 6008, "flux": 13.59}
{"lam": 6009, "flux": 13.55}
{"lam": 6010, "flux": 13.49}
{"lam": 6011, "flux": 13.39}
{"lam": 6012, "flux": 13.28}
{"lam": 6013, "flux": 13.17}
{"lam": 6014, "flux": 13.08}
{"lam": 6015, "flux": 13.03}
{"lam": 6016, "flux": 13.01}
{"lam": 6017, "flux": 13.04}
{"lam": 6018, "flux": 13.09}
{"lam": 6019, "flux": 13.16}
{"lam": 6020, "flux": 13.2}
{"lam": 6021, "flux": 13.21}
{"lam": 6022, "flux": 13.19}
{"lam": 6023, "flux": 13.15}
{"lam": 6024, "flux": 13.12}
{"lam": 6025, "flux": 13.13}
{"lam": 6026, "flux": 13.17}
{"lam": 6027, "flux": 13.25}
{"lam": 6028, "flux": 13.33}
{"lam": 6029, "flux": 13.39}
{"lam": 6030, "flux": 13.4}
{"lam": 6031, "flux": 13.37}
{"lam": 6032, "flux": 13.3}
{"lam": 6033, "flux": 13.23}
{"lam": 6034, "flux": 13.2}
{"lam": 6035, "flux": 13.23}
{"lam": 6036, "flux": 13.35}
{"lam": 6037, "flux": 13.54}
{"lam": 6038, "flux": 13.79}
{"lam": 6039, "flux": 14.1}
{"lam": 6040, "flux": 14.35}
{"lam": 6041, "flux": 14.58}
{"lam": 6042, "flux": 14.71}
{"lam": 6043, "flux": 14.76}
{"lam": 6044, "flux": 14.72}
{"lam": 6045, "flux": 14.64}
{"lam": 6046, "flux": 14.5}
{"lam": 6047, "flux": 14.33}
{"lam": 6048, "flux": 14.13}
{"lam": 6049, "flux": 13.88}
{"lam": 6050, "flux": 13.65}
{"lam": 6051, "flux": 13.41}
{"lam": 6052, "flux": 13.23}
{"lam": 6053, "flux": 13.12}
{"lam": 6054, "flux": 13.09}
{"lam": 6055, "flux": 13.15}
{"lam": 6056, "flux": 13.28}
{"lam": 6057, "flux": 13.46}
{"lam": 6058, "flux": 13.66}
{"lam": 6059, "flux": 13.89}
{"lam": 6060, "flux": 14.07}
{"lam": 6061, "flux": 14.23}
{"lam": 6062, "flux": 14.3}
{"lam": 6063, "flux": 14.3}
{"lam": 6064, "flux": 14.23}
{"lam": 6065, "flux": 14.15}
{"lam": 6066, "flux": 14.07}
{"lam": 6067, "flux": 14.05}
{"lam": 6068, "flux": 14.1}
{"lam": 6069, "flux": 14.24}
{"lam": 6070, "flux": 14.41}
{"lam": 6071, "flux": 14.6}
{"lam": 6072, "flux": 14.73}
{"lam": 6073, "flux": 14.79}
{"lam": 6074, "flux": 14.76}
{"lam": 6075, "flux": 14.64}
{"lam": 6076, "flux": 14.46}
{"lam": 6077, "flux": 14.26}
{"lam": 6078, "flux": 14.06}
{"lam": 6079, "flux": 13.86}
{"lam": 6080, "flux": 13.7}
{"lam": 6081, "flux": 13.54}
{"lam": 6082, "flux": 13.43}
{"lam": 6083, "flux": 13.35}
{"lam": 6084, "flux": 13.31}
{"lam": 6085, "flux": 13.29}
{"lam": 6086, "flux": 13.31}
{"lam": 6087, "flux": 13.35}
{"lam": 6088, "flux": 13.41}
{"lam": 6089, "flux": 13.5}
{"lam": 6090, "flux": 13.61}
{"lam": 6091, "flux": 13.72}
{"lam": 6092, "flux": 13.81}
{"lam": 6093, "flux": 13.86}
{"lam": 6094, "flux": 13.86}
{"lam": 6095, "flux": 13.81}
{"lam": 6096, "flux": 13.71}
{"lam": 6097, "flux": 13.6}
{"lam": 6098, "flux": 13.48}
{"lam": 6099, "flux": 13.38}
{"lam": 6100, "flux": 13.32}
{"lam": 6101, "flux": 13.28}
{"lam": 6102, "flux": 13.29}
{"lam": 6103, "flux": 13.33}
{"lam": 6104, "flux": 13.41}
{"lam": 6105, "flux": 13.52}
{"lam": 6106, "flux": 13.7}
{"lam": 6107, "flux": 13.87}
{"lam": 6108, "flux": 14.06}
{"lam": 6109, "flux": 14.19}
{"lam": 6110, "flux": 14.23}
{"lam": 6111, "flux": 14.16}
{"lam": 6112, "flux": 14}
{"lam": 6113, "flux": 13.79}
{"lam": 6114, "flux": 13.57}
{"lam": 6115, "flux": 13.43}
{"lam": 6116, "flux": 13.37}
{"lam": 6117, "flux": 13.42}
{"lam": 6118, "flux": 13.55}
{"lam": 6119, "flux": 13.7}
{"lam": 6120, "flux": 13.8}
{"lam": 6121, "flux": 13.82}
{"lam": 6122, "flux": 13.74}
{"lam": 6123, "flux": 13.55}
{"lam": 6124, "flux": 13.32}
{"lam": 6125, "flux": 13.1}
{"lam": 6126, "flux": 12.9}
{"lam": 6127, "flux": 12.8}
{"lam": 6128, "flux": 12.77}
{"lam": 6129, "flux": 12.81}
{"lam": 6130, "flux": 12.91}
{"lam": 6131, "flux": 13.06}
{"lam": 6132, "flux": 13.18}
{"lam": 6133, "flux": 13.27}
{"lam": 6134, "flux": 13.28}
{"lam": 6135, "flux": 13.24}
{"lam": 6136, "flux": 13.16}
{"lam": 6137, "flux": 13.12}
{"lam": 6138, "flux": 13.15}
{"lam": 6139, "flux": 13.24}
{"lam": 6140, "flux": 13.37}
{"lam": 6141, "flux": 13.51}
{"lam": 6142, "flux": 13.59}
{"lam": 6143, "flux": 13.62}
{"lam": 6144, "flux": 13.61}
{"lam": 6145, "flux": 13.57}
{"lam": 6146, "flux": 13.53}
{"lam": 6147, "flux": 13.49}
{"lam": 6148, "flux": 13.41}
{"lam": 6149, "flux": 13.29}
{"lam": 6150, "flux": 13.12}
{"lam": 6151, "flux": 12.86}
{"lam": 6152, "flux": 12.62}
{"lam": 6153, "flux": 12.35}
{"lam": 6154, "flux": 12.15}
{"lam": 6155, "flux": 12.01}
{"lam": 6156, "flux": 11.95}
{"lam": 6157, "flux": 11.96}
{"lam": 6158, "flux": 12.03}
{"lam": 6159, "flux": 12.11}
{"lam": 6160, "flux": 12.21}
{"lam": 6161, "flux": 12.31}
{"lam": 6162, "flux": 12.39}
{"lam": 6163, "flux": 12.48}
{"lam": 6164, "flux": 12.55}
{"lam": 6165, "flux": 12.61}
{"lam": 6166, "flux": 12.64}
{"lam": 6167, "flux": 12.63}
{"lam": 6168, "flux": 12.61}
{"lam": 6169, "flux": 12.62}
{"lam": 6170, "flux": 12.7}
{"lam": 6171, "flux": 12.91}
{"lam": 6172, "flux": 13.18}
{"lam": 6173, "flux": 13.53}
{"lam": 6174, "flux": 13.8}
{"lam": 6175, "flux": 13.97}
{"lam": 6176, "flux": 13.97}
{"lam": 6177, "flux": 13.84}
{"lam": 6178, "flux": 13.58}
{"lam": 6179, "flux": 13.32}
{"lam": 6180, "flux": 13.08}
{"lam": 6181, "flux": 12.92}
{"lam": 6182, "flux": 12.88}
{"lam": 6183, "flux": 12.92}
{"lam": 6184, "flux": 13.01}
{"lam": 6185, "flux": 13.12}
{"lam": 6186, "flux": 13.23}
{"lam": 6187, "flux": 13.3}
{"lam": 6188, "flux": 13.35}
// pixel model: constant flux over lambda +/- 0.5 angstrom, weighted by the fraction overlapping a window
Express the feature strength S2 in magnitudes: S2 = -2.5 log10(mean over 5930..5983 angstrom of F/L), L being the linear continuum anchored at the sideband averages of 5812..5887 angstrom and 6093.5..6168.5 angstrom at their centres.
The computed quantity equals 0.03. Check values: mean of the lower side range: 13.4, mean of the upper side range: 13.2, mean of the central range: 12.9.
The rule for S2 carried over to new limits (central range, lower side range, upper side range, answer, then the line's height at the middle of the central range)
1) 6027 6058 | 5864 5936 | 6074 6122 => -0.03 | 13.4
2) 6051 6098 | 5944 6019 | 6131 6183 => -0.07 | 13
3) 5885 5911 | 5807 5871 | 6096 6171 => 0.17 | 13.5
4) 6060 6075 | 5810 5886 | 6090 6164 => -0.08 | 13.3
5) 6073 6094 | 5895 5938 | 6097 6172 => -0.06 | 13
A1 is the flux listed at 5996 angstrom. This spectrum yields 13.69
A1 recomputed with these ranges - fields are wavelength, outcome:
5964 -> 12.7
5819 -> 13.95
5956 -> 12.56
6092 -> 13.81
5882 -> 13.19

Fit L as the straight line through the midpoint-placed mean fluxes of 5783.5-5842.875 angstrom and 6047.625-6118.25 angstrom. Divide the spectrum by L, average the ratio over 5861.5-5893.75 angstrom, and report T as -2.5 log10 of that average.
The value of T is 0.08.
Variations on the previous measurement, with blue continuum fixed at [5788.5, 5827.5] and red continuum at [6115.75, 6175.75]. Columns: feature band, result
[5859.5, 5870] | 0.012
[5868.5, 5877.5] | 0.035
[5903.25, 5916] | 0.094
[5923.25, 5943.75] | -0.025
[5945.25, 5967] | 0.069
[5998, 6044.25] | -0.018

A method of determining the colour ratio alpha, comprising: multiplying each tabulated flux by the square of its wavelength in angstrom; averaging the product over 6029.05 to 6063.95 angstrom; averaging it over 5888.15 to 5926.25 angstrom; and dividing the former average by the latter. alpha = 1.2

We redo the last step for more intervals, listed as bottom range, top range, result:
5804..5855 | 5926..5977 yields 1.01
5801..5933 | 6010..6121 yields 1.13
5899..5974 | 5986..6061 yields 1.09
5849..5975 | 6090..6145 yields 1.13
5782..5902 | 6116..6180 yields 1.10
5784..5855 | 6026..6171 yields 1.09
